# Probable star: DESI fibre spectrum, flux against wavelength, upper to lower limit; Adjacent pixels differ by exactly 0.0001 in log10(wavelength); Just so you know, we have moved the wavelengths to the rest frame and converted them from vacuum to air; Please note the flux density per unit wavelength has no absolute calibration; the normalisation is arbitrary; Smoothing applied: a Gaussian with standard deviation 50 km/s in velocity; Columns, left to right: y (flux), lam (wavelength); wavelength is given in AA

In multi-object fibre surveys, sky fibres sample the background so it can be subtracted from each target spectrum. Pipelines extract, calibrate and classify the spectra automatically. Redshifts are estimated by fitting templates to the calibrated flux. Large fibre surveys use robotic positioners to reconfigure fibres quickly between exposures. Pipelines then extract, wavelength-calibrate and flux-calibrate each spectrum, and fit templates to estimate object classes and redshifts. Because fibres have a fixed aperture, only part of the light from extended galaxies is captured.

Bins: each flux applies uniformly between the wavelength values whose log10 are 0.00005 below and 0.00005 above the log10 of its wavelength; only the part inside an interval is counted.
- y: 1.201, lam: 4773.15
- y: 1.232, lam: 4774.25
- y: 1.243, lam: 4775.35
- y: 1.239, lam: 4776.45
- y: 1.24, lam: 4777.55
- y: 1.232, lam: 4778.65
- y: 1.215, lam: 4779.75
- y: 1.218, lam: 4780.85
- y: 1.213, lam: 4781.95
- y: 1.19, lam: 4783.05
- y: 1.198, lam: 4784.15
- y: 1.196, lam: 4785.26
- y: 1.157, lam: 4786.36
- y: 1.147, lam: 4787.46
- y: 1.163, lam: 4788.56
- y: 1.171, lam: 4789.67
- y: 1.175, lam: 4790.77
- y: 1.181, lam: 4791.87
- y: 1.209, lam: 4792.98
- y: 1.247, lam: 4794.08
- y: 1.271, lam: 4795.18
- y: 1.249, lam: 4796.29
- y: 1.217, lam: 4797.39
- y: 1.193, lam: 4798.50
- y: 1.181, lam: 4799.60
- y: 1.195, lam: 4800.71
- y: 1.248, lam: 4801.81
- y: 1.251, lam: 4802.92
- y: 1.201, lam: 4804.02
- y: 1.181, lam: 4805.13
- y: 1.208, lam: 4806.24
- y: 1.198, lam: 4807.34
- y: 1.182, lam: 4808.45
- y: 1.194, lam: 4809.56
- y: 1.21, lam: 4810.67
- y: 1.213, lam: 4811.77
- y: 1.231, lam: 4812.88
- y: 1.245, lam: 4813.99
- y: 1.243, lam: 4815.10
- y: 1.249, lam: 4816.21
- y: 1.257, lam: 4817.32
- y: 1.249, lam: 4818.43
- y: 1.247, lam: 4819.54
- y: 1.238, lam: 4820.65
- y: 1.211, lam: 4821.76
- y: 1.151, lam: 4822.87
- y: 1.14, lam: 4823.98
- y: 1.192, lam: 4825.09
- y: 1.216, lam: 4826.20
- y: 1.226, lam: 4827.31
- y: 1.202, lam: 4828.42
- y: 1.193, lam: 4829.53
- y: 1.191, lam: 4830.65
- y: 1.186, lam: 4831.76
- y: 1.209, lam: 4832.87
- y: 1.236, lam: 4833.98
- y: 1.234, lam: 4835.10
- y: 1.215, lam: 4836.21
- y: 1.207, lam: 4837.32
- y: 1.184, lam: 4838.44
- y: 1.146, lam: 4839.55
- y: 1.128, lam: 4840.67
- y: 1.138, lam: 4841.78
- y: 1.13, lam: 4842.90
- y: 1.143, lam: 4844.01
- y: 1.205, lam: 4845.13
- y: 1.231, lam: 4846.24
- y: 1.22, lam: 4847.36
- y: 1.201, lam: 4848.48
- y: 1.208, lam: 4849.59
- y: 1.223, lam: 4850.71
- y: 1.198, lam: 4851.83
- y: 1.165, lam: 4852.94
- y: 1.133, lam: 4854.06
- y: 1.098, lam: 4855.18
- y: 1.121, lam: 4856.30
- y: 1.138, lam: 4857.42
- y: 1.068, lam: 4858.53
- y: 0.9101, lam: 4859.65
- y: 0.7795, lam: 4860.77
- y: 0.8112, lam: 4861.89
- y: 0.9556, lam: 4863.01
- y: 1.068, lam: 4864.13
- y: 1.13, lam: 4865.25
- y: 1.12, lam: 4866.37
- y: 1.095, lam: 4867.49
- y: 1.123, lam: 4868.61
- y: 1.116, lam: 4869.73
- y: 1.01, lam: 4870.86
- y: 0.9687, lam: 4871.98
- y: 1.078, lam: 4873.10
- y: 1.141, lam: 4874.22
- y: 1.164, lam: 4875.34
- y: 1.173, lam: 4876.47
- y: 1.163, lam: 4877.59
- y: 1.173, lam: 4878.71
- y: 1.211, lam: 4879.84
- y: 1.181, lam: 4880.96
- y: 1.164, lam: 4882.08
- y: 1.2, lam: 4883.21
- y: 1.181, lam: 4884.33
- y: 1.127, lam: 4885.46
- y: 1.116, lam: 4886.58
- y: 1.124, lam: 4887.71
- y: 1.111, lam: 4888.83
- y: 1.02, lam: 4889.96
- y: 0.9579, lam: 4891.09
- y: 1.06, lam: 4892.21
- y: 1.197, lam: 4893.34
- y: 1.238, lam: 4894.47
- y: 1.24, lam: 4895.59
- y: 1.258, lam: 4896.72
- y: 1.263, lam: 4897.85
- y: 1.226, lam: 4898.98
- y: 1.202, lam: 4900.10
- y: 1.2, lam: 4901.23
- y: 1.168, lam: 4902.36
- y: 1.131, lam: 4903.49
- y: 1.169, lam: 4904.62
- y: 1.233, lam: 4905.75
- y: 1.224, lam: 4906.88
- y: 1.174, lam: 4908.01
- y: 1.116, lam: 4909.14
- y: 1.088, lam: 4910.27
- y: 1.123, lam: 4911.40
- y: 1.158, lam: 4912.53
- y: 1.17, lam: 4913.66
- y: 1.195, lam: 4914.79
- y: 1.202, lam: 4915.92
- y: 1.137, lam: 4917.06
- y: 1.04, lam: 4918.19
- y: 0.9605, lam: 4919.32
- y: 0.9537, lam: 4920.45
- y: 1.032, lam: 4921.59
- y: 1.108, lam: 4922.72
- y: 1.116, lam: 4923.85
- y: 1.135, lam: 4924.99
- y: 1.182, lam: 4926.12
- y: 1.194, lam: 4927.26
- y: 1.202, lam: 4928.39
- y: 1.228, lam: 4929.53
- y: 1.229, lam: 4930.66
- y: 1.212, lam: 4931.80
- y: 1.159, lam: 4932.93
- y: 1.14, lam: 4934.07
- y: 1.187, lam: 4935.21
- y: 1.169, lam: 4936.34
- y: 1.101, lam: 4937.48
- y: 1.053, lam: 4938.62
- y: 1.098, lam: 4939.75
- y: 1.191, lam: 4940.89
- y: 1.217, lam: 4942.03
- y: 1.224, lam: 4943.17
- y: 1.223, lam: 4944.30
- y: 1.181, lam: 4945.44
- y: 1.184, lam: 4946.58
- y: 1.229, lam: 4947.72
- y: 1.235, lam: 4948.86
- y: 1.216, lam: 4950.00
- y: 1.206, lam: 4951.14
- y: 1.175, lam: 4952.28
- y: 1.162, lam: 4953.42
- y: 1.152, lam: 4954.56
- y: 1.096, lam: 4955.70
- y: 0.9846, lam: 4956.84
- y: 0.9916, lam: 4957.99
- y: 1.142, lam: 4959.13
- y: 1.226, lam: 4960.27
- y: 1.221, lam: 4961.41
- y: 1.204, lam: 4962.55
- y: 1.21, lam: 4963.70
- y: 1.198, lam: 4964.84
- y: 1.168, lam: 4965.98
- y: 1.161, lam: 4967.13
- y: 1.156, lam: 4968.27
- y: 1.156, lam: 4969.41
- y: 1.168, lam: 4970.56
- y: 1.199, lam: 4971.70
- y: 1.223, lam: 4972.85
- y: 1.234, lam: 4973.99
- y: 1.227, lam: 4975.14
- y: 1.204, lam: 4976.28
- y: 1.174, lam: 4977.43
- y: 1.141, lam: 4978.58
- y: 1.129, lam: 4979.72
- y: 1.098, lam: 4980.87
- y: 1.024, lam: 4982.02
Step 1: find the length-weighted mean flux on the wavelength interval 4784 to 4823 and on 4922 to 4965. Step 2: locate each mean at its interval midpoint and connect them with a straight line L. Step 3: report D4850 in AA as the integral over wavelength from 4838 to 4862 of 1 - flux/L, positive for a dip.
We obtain 1.5 AA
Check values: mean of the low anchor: 1.21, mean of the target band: 1.12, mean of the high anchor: 1.17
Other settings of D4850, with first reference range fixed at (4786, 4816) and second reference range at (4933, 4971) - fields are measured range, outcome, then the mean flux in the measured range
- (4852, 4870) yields 2.06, 1.05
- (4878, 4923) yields 1.25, 1.15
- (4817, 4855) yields 0.08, 1.19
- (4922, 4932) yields -0.03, 1.17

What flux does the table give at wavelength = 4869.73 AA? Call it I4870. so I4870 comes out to 1.116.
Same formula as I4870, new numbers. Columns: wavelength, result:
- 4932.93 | 1.159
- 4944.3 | 1.223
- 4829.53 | 1.193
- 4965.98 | 1.168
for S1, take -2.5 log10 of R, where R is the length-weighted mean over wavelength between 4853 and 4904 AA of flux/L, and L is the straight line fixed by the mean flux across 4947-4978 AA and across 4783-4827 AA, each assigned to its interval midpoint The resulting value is 0.07 mag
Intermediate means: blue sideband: 1.21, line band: 1.11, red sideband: 1.17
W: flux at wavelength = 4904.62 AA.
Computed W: 1.169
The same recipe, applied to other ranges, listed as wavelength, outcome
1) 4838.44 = 1.184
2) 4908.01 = 1.174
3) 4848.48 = 1.201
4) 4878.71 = 1.173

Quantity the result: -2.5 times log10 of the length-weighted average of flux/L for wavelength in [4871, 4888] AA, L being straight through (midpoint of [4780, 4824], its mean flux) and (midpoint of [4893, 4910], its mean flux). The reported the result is 0.06 mag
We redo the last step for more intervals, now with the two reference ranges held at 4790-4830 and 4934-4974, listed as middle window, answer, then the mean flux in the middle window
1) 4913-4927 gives 0.071 mag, 1.1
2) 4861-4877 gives 0.129 mag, 1.06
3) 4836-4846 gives 0.034 mag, 1.17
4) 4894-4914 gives -0.004 mag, 1.19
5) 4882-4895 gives 0.063 mag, 1.12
